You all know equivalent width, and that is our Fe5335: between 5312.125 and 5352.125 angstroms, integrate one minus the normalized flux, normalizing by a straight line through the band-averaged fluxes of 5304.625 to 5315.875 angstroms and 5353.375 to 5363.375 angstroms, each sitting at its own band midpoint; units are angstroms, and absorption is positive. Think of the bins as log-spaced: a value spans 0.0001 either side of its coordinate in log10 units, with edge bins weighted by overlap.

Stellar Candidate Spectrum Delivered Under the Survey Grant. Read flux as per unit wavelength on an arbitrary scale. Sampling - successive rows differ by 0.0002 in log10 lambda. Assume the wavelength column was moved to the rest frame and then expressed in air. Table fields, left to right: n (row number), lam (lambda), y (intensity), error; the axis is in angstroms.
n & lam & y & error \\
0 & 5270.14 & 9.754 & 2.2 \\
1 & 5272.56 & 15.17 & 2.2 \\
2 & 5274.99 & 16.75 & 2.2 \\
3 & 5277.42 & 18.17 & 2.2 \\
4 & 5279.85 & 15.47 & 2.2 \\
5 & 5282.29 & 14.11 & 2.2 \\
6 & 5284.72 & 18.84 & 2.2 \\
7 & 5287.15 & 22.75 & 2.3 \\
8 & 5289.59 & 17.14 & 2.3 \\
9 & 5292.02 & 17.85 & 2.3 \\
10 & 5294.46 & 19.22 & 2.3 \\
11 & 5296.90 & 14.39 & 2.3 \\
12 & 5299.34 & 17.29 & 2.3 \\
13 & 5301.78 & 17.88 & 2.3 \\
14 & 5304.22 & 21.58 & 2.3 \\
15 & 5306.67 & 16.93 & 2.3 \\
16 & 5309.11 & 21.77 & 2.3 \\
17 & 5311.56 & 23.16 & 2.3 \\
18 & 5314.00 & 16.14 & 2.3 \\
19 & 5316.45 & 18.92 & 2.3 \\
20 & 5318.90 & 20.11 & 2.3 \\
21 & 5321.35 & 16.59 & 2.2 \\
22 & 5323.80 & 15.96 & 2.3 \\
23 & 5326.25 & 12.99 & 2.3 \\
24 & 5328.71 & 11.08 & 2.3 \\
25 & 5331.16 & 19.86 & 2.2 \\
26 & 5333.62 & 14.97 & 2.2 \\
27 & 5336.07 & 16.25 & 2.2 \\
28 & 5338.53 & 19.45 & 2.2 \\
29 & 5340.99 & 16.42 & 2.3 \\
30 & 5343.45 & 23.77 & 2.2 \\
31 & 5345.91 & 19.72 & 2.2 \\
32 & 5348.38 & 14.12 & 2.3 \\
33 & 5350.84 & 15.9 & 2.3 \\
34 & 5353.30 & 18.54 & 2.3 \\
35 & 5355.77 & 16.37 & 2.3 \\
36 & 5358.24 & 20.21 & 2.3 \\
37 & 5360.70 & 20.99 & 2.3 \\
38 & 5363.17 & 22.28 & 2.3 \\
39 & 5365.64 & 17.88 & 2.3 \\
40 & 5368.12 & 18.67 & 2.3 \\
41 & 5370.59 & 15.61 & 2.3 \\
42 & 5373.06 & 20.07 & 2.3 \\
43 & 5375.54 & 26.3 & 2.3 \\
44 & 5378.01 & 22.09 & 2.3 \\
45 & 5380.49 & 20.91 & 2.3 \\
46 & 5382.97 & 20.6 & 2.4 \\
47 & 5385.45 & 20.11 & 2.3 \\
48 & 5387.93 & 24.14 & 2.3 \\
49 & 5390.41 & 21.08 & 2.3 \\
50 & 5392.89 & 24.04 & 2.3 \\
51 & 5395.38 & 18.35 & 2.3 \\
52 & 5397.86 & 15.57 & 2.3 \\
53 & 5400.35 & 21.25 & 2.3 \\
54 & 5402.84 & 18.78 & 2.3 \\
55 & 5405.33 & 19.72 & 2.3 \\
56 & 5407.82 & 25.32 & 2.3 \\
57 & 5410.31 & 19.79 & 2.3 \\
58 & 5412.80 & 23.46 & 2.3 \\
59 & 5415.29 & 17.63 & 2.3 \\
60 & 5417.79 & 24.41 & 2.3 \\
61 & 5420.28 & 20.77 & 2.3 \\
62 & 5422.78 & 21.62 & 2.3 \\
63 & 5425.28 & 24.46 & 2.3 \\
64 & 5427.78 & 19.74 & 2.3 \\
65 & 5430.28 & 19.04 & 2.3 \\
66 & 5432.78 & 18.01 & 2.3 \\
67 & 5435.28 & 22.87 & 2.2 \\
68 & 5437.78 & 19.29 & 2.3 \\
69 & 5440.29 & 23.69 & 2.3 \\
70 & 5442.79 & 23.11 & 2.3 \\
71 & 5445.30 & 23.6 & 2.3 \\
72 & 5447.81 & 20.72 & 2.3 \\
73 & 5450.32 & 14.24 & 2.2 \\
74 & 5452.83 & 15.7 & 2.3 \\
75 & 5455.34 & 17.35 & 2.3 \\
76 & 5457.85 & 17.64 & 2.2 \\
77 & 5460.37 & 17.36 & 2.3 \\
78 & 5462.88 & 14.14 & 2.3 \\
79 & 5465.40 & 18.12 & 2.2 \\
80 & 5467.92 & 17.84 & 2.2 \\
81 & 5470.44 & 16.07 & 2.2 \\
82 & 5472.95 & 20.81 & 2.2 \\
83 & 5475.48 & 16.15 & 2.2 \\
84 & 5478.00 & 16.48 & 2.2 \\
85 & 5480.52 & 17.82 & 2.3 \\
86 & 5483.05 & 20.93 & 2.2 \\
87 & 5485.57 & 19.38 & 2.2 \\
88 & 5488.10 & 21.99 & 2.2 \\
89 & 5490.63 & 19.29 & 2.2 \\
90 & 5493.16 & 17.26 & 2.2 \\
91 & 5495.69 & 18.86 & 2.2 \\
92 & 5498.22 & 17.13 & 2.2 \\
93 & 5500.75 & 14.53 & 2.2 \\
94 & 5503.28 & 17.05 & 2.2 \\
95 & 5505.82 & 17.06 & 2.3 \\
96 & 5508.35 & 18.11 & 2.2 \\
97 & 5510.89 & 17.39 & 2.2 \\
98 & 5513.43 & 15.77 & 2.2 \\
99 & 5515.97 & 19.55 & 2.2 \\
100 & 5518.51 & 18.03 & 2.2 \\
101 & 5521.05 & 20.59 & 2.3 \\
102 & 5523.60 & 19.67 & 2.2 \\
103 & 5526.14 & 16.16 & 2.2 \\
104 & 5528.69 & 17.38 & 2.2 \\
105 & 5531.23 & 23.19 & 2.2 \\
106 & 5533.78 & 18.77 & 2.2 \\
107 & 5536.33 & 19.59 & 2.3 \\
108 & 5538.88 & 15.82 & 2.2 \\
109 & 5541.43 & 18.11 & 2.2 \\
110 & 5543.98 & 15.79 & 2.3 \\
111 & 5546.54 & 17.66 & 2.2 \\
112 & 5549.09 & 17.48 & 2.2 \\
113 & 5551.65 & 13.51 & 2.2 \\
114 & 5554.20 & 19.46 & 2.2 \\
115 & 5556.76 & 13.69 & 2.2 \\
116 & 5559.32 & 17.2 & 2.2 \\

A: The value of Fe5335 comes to 5.0 angstroms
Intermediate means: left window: 19.6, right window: 19.6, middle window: 17.1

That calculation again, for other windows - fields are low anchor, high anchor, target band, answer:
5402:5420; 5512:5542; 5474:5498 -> 1.10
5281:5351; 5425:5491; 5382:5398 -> -2.14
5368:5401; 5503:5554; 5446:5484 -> 3.23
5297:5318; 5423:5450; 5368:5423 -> -1.12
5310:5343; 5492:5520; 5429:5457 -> -3.90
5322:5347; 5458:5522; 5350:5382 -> -4.71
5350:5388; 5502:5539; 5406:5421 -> -1.82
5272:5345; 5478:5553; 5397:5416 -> -2.63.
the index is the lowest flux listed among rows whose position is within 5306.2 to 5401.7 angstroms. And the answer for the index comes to 11.08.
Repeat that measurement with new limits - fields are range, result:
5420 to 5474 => 14.14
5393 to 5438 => 15.57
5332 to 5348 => 14.97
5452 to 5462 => 15.7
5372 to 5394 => 20.07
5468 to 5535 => 14.53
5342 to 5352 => 14.12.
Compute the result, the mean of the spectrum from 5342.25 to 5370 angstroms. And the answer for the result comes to 18.9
